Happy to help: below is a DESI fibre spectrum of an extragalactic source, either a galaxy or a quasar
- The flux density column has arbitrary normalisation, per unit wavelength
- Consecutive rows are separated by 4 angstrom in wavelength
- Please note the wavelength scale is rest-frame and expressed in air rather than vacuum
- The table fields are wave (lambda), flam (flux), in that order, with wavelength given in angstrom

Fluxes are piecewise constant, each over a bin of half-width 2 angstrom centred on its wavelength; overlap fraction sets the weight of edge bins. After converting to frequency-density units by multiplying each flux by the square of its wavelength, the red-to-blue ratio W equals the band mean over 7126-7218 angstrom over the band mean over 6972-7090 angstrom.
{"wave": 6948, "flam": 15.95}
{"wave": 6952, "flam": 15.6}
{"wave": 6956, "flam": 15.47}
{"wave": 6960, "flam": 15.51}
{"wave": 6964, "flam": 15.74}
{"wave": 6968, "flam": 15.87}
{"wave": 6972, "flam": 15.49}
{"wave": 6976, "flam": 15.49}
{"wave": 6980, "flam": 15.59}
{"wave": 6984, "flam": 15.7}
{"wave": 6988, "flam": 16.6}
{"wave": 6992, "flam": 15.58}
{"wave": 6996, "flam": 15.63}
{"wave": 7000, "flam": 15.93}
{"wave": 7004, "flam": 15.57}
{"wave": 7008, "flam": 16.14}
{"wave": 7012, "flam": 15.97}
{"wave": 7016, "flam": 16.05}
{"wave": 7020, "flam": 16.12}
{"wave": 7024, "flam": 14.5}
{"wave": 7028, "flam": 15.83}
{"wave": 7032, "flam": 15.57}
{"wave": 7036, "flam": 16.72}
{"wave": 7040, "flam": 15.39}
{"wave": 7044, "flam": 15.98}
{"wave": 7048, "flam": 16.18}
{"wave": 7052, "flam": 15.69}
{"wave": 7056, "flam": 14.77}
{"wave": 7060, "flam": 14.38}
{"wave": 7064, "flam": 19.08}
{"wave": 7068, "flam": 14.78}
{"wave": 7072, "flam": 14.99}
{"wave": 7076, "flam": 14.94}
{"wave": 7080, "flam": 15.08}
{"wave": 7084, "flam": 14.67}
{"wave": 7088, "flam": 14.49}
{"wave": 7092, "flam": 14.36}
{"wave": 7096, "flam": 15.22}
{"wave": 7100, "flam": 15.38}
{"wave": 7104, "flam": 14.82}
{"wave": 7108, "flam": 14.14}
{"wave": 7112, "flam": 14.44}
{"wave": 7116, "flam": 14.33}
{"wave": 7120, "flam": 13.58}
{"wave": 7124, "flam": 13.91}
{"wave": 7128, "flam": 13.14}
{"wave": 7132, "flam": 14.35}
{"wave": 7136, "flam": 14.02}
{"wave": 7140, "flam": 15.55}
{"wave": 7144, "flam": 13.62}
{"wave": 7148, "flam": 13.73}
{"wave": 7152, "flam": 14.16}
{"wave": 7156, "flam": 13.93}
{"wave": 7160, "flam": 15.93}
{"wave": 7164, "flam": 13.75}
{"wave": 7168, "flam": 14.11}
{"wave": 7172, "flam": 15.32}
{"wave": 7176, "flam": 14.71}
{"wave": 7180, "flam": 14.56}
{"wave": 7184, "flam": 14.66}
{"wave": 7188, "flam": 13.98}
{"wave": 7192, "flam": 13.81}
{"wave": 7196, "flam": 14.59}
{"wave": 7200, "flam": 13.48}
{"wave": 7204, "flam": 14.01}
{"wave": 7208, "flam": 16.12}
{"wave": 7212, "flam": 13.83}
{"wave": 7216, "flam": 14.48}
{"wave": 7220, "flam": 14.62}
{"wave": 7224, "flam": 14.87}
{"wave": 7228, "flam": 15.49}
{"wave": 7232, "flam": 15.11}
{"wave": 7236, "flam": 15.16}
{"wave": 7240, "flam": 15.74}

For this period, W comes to 0.95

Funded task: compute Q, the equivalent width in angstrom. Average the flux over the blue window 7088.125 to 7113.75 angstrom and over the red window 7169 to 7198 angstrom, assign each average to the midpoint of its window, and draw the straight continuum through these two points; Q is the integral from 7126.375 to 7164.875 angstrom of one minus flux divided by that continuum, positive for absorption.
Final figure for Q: 0.9 angstrom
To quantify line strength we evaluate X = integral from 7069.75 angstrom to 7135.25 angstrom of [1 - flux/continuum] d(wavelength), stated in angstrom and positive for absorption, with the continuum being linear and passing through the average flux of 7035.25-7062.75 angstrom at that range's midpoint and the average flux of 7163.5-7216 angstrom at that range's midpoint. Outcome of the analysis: 3.0 angstrom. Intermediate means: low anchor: 15.6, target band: 14.5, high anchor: 14.4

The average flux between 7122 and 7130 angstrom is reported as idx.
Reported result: 13.5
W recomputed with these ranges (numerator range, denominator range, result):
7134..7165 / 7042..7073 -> 0.94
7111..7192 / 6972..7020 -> 0.94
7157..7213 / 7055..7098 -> 0.98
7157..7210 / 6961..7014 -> 0.97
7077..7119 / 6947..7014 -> 0.96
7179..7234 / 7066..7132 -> 1.03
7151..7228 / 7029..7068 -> 0.95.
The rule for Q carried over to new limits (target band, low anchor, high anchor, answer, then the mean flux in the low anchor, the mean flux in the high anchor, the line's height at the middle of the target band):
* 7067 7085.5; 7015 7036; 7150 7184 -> 0.5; 15.7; 14.6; 15.3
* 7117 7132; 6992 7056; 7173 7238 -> 1.4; 15.8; 14.6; 15.1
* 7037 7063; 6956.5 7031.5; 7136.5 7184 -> -0.5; 15.7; 14.5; 15.3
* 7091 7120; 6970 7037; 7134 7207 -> 0.6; 15.8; 14.4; 14.9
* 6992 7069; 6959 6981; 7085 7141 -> -3.6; 15.6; 14.4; 15.1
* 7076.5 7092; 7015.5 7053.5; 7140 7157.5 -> 0.3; 15.8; 14.1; 15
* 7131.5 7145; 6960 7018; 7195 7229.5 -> 0.5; 15.8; 14.6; 15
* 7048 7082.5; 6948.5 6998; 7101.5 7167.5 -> -1.5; 15.7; 14.2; 14.9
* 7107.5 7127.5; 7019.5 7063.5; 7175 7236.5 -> 1.5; 15.7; 14.6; 15.2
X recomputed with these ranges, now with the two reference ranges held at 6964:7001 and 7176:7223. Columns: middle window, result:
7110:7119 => 0.4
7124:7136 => 0.8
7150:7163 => 0.1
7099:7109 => 0.1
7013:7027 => -0.1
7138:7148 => 0.2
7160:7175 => 0.0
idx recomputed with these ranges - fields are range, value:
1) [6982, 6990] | 16.1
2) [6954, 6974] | 15.6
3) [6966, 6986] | 15.6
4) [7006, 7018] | 16.1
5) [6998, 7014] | 15.9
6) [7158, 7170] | 14.6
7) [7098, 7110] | 14.8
